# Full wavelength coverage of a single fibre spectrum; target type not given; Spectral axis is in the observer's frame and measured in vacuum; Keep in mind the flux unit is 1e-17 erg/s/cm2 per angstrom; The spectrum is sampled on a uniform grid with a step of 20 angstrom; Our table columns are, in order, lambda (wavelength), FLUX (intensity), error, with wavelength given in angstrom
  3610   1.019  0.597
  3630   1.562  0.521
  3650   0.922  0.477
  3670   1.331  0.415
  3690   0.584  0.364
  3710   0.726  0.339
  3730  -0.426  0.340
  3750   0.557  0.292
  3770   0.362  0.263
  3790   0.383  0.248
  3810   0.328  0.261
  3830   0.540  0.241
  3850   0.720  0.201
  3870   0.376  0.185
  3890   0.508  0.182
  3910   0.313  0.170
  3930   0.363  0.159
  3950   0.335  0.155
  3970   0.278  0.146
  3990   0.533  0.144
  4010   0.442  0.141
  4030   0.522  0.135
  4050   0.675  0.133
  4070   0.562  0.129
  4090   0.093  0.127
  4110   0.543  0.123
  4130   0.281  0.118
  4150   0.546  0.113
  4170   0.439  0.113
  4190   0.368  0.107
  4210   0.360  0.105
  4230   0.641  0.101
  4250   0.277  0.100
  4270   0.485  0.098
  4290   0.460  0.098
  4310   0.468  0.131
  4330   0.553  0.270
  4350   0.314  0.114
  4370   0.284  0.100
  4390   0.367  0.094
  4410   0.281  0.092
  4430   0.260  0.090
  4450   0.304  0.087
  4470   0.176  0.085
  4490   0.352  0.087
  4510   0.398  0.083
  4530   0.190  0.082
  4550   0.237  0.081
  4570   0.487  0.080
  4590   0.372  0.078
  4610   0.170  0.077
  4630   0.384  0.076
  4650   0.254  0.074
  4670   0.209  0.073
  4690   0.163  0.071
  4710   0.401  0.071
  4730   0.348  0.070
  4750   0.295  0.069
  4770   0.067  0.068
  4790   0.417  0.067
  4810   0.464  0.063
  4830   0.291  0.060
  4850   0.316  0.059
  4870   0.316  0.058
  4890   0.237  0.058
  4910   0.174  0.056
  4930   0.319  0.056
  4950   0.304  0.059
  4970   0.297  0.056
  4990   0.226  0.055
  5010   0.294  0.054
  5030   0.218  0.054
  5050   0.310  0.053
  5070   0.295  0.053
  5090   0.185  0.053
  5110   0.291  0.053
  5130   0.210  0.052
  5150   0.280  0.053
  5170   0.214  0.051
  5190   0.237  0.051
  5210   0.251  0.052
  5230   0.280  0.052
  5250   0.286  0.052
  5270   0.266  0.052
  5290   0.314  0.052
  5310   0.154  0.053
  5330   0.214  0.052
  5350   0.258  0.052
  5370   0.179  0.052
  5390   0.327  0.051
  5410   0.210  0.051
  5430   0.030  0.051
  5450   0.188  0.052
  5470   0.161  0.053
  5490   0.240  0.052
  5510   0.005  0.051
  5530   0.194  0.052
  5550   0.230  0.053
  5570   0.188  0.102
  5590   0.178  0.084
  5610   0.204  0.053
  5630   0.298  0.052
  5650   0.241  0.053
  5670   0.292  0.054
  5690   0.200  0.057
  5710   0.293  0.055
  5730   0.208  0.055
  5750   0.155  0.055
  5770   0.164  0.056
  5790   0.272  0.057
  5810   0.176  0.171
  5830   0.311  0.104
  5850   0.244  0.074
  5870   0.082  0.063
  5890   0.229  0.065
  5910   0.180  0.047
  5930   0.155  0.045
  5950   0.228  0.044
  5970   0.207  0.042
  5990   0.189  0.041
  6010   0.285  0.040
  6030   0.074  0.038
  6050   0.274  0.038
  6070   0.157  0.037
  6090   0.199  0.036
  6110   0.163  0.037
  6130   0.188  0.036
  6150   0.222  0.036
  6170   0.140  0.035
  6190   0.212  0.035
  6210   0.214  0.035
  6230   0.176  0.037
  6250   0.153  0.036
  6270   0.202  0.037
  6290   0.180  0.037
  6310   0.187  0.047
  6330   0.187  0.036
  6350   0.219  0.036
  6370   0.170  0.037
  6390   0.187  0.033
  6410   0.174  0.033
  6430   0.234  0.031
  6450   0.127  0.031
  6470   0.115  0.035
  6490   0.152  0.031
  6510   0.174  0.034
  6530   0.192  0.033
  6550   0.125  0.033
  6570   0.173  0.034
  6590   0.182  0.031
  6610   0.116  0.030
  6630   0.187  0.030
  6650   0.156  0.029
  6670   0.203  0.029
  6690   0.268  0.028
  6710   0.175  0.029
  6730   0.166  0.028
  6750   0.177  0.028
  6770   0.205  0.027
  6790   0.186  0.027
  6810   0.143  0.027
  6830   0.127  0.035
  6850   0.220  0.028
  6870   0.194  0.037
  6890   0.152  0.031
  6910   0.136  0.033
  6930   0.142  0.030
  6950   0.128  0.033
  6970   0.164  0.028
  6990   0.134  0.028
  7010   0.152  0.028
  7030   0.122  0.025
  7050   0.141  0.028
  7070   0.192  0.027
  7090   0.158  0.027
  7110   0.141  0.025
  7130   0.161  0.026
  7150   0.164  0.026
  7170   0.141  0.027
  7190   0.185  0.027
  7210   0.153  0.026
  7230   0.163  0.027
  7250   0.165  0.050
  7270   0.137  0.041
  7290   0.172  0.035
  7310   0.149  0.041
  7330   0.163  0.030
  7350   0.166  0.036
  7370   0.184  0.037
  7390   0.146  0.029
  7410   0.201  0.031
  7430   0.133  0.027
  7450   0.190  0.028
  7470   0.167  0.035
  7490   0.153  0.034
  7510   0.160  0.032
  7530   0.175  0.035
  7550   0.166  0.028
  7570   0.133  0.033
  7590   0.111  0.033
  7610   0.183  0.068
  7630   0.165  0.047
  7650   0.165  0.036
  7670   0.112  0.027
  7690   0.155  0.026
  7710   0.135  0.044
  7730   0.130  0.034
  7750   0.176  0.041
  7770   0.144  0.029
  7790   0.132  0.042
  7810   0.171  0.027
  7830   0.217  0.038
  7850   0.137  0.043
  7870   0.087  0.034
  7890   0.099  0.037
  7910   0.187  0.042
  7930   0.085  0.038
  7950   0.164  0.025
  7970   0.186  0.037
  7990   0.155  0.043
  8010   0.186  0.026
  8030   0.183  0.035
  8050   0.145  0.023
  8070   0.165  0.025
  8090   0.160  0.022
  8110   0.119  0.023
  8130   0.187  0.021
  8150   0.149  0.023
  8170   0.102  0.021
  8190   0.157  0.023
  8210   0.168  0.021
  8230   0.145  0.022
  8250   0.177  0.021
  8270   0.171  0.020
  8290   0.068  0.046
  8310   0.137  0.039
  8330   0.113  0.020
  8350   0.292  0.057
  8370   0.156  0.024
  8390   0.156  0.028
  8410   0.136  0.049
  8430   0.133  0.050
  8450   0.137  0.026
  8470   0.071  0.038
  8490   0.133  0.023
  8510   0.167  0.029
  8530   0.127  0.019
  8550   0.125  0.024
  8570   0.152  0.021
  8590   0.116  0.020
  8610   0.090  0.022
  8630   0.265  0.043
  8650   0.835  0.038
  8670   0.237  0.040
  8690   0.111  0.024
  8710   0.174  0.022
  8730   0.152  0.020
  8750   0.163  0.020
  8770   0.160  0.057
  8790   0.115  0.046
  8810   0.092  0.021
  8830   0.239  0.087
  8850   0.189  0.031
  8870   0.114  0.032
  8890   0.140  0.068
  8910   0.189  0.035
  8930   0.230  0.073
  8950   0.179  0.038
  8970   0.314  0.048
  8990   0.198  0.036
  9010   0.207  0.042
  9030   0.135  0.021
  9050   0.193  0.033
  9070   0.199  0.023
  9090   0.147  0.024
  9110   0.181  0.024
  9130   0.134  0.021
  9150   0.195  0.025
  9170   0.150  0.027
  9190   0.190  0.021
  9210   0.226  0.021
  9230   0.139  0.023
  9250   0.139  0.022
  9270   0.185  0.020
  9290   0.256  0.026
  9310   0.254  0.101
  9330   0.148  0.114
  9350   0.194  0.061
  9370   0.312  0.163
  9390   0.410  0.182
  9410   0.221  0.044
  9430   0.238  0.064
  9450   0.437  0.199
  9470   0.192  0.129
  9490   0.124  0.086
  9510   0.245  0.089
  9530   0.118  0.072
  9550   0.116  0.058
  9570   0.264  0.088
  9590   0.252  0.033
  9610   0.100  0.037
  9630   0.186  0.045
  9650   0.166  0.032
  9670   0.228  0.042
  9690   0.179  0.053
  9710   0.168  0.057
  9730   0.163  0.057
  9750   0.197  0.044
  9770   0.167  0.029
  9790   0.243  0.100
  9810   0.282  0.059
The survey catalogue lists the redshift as 1.32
